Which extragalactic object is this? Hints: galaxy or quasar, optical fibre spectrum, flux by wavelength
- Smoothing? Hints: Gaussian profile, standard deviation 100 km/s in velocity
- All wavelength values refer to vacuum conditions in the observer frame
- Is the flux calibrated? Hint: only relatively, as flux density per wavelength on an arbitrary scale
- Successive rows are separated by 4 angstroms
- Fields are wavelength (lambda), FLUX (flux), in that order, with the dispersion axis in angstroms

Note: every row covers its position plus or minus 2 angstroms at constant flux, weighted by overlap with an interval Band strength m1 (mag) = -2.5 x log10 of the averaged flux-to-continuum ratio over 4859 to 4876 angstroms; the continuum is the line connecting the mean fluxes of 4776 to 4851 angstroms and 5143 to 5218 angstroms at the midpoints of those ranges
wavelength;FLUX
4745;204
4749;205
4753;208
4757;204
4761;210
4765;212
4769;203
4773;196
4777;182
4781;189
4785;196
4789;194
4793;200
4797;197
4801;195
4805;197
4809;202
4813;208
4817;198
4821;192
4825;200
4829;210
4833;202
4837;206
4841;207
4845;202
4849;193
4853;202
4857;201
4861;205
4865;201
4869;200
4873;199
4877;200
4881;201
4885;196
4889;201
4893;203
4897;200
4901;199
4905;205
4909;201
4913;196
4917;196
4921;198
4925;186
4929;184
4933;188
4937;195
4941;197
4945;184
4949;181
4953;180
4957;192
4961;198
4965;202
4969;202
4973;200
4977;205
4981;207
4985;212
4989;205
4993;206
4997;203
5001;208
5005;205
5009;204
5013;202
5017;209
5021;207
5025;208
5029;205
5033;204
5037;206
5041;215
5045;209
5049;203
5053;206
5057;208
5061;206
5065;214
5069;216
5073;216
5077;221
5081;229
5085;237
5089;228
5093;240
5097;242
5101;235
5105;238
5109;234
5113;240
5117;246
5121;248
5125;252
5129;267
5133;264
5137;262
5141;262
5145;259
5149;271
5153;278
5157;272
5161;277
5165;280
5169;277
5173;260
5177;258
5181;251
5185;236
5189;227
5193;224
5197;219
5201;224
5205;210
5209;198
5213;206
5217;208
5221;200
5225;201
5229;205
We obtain 0.02 mag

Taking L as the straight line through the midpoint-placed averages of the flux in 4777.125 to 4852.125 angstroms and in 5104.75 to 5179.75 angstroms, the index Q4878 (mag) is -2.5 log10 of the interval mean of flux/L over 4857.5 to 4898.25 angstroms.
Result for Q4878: 0.05 mag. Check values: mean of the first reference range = 199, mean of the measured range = 201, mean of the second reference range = 261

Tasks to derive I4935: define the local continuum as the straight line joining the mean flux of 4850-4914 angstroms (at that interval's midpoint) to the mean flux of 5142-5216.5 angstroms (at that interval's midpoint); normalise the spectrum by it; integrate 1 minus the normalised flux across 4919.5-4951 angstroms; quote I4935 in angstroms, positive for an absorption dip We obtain 3.0 angstroms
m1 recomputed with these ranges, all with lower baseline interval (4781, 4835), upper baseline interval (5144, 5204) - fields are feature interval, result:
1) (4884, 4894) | 0.06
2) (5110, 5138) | -0.03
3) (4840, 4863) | 0.02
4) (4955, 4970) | 0.12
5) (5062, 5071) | 0.11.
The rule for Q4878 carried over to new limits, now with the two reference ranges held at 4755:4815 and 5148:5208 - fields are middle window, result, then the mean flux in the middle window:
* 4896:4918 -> 0.079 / 200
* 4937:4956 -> 0.176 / 187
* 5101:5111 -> 0.021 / 236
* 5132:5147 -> -0.072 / 262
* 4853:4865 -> 0.032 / 202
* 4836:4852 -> 0.026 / 202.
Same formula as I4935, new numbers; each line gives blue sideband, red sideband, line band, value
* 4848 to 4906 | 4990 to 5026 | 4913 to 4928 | 0.7 angstroms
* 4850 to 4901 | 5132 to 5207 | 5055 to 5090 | 2.5 angstroms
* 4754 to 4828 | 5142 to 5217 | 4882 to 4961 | 7.5 angstroms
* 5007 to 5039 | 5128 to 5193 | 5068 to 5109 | 0.3 angstroms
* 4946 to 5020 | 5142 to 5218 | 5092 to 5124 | -1.7 angstroms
